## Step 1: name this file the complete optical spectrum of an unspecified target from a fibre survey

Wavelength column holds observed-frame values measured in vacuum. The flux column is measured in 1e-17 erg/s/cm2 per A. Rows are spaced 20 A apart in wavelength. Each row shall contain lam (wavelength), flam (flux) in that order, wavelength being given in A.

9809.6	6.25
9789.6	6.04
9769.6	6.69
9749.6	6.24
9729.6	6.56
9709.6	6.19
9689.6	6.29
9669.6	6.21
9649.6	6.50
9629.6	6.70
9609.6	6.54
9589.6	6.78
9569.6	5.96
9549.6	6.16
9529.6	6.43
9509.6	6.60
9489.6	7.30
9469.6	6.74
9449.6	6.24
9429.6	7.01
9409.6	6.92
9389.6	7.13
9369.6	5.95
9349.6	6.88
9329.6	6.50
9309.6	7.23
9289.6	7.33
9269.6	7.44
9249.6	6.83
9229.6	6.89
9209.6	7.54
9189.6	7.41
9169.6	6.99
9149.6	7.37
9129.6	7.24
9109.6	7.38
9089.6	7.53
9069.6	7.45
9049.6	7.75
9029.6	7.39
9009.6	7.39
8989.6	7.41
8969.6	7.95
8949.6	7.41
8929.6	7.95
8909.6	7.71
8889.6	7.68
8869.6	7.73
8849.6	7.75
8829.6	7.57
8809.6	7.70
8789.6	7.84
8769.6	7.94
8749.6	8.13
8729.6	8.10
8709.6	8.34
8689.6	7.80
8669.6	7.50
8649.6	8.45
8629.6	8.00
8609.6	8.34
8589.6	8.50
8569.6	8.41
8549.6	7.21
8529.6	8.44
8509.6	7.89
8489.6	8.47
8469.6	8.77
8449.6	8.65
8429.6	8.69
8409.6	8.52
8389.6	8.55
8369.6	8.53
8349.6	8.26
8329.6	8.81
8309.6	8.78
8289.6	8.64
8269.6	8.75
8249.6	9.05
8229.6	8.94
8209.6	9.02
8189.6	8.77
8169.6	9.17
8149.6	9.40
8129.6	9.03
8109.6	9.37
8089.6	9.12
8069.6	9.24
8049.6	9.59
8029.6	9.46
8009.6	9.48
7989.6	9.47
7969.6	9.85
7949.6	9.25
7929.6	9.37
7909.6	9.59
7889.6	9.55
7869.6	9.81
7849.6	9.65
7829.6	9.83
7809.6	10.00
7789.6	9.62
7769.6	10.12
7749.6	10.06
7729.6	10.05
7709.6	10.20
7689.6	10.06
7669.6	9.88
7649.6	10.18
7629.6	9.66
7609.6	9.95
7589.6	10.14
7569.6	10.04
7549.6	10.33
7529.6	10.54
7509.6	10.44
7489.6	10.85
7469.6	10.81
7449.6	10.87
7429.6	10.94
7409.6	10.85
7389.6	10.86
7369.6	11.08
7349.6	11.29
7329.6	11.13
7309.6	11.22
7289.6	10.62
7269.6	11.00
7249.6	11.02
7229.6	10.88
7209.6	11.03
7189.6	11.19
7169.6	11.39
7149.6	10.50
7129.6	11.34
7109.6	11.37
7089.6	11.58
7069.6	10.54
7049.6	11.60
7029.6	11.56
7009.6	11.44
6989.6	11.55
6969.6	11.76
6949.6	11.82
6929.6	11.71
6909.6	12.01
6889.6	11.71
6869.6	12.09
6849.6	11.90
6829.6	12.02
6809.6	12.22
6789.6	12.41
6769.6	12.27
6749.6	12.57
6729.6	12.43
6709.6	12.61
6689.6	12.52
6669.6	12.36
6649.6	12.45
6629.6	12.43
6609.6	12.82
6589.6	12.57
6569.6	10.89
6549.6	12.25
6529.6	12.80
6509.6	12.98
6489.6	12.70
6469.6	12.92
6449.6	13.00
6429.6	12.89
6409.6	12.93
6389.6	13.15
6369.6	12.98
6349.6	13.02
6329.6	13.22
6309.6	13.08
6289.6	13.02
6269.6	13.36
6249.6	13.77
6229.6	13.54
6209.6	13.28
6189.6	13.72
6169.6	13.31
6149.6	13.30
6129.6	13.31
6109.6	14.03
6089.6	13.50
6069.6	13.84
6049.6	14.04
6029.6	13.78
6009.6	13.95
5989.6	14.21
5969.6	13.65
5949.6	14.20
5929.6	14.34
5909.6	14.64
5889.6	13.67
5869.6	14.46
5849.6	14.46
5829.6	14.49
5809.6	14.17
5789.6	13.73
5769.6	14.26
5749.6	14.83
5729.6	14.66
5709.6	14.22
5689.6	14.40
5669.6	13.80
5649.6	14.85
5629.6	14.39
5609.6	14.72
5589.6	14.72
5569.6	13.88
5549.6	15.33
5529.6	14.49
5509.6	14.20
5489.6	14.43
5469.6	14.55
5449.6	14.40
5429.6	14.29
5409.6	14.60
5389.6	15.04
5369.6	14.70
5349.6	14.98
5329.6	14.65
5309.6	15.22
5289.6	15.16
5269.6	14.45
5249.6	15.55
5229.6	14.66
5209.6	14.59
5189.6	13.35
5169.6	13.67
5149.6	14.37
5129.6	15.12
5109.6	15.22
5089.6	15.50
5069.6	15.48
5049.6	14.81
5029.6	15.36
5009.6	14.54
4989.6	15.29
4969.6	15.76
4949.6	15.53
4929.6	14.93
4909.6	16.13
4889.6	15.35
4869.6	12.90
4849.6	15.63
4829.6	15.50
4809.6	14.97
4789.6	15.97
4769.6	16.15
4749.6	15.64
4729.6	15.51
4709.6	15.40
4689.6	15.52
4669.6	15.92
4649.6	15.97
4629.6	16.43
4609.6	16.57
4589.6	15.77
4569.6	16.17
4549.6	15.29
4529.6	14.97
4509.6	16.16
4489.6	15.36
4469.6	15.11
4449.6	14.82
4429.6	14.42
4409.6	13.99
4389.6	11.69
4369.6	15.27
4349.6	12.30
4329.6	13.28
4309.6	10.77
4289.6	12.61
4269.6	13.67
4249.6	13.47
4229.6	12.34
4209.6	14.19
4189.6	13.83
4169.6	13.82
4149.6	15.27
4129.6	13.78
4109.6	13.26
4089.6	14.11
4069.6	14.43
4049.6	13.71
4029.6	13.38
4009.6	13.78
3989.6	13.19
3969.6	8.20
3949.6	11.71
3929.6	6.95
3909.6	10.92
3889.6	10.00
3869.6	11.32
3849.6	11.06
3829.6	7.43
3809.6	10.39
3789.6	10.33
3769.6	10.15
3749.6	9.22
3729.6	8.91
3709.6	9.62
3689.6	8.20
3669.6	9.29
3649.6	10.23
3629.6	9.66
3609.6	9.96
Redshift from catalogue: 0.00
